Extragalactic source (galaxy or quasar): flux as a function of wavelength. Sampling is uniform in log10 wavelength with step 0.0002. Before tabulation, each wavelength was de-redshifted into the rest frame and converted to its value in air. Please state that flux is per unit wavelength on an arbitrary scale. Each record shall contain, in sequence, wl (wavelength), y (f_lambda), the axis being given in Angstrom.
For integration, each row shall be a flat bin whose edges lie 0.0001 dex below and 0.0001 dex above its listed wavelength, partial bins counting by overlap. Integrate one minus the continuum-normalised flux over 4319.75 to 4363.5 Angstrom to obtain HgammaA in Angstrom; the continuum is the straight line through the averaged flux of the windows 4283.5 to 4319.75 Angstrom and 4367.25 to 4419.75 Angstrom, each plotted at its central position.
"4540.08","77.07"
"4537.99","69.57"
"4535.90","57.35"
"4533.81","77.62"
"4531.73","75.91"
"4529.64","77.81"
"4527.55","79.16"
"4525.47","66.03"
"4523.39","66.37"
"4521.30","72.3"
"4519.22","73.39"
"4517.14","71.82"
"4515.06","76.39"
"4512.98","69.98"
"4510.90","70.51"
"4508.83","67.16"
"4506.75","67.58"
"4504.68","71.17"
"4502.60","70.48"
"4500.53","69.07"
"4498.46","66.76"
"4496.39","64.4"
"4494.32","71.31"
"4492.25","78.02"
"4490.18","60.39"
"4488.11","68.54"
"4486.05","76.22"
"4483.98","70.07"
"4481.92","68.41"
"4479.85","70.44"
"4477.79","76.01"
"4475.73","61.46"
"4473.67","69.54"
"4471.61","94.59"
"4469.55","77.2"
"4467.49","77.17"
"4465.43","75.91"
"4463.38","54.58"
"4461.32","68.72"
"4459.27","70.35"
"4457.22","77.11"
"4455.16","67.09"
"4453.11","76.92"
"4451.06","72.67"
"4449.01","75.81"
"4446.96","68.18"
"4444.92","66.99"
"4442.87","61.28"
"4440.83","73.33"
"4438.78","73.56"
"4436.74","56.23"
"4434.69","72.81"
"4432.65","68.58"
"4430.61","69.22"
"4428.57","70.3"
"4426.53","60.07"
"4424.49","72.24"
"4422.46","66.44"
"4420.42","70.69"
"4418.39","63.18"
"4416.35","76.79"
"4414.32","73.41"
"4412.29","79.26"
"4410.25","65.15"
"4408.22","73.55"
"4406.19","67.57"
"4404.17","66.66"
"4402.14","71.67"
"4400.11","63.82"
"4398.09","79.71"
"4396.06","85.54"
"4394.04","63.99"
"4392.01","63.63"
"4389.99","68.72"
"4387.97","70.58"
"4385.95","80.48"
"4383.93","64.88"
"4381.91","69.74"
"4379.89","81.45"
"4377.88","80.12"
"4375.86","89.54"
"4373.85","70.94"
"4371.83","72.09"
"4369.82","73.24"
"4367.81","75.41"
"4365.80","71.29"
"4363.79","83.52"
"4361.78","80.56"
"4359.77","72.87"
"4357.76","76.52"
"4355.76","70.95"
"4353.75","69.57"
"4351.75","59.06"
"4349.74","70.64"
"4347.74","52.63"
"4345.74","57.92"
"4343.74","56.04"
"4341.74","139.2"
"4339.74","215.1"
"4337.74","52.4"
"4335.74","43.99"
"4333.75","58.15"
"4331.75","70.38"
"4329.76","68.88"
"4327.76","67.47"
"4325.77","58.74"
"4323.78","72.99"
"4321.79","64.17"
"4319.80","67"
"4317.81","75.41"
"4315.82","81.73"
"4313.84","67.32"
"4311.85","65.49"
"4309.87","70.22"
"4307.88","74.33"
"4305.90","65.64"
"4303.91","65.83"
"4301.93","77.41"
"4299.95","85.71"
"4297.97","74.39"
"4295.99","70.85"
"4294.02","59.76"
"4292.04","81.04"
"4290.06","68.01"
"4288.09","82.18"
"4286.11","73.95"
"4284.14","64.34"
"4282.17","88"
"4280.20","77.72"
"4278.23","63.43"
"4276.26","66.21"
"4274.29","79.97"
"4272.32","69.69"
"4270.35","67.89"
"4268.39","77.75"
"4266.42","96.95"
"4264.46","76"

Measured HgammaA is -1.6 Angstrom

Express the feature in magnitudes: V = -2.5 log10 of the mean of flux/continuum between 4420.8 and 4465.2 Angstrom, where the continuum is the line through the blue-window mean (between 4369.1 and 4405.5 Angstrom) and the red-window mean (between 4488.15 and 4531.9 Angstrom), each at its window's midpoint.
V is 0.05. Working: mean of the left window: 73.1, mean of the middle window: 68.9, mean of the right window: 70.6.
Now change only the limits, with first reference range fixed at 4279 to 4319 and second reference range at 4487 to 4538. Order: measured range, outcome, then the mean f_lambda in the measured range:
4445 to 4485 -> -0.02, 72.1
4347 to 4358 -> 0.10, 66.2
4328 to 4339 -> 0.16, 63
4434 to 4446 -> 0.07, 67.2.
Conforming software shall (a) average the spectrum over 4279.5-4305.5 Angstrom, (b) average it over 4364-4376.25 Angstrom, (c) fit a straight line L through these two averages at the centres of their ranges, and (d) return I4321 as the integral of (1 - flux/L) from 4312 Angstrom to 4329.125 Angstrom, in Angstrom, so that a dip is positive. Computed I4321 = 1.3 Angstrom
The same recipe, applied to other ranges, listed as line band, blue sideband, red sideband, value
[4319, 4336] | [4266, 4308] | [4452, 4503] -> 2.1 Angstrom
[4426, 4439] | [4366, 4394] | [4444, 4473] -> 1.1 Angstrom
